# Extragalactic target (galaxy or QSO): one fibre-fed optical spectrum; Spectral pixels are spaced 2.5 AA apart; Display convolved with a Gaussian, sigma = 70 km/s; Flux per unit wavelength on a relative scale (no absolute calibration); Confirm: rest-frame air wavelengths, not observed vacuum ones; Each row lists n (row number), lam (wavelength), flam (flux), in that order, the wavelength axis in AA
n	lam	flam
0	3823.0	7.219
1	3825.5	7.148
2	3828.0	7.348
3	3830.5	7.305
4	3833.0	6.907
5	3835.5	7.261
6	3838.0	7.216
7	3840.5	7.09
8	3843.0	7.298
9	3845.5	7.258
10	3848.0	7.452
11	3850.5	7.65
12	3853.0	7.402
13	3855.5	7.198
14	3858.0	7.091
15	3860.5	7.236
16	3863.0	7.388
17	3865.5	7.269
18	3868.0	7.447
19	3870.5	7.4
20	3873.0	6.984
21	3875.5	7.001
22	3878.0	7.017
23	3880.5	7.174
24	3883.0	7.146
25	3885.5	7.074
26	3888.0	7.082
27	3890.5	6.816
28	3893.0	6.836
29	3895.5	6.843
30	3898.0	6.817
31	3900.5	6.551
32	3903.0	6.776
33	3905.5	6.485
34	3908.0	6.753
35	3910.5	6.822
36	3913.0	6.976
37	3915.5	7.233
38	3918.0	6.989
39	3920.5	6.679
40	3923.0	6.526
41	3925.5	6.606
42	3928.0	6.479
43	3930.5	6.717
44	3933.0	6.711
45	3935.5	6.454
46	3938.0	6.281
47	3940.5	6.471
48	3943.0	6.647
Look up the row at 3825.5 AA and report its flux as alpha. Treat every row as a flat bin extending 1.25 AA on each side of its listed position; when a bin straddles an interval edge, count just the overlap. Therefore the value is 7.148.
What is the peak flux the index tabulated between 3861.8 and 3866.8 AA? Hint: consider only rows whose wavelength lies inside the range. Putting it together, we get 7.388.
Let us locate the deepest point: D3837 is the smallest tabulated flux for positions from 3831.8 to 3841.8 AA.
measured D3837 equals 6.907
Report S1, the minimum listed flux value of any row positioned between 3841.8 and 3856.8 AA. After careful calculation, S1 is 7.198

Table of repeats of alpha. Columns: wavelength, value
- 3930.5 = 6.717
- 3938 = 6.281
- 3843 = 7.298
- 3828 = 7.348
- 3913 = 6.976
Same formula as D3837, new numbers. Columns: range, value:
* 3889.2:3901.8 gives 6.551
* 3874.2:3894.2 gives 6.816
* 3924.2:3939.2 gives 6.281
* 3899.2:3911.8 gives 6.485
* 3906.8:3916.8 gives 6.753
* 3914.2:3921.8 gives 6.679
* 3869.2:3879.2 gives 6.984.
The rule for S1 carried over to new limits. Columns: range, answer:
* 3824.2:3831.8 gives 7.148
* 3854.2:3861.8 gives 7.091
